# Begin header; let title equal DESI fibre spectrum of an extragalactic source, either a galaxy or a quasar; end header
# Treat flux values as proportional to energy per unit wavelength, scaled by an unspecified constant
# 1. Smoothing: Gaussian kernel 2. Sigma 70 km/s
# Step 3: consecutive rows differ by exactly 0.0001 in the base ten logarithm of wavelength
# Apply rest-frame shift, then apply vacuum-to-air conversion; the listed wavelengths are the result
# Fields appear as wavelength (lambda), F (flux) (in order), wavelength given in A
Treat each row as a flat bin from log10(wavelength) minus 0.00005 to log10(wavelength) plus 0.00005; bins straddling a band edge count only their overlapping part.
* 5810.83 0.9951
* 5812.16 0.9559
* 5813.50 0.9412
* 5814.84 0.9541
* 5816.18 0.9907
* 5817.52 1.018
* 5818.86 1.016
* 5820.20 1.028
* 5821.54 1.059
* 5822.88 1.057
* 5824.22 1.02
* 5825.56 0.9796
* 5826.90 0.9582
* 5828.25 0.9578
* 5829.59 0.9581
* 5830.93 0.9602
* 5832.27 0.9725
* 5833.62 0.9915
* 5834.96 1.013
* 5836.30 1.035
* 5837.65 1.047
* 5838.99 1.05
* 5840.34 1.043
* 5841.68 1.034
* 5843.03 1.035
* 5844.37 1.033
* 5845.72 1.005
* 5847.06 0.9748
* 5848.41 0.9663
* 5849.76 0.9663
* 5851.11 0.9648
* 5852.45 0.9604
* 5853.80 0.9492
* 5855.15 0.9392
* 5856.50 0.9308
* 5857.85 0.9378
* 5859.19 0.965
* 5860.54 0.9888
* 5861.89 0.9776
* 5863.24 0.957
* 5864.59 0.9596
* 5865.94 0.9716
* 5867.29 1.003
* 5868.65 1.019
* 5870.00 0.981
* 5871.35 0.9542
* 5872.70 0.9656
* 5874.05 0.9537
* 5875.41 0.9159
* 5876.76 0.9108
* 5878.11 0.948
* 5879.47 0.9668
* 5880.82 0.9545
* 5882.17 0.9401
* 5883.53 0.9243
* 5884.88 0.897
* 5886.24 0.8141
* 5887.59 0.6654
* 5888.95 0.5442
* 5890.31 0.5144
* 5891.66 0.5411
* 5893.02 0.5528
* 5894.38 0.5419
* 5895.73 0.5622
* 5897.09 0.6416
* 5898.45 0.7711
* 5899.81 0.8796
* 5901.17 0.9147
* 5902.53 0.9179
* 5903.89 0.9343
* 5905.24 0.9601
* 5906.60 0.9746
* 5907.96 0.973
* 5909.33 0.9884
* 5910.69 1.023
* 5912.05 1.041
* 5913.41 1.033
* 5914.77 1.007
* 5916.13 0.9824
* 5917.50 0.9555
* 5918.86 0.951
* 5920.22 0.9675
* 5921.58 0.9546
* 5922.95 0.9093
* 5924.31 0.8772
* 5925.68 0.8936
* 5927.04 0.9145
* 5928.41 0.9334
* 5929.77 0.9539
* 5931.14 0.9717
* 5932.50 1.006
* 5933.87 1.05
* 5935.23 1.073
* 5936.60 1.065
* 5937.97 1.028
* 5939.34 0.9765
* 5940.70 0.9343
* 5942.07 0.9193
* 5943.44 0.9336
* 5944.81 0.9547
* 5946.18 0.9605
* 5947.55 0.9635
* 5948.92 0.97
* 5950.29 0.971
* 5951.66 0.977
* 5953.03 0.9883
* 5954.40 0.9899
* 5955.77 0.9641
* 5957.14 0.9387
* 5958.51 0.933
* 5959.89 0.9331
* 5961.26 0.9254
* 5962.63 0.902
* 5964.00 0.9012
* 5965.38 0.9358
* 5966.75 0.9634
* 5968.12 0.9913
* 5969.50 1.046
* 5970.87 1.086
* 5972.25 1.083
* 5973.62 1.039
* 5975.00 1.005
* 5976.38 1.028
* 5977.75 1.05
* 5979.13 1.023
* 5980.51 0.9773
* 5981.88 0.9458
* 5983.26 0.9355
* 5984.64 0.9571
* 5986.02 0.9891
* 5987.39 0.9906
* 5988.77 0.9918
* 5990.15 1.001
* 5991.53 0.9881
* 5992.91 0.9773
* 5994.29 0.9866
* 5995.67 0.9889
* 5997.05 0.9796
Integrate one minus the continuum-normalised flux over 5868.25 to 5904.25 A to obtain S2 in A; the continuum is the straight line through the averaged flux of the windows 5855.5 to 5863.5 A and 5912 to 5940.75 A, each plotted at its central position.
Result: 5.6 A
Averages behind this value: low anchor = 0.959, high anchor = 0.976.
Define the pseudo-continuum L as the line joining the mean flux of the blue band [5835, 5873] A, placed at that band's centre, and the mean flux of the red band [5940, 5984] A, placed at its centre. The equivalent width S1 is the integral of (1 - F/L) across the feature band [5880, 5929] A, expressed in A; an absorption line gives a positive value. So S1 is 6.2 A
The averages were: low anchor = 0.987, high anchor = 0.974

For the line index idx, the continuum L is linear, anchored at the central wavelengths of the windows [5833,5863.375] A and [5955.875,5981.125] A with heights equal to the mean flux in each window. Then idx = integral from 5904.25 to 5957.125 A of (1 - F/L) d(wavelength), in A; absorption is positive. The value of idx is 0.8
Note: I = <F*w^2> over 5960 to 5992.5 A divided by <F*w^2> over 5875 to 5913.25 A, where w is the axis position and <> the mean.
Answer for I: 1.22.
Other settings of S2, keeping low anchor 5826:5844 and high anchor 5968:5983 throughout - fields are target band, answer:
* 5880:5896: 4.77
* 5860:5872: 0.35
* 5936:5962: 1.42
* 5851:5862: 0.57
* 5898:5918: 1.09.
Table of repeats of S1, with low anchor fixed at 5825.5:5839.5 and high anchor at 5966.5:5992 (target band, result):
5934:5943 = 0.0 A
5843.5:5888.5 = 2.3 A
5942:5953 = 0.5 A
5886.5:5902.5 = 5.4 A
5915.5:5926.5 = 0.7 A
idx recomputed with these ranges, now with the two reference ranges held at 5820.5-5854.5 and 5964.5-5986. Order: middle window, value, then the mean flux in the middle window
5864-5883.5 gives 0.8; 0.959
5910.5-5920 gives 0.0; 0.997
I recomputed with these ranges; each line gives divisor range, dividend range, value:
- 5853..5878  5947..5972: 1.04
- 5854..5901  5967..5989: 1.22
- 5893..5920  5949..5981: 1.13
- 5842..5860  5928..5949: 1.04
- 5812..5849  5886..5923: 0.86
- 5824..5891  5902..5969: 1.05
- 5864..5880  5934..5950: 1.05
